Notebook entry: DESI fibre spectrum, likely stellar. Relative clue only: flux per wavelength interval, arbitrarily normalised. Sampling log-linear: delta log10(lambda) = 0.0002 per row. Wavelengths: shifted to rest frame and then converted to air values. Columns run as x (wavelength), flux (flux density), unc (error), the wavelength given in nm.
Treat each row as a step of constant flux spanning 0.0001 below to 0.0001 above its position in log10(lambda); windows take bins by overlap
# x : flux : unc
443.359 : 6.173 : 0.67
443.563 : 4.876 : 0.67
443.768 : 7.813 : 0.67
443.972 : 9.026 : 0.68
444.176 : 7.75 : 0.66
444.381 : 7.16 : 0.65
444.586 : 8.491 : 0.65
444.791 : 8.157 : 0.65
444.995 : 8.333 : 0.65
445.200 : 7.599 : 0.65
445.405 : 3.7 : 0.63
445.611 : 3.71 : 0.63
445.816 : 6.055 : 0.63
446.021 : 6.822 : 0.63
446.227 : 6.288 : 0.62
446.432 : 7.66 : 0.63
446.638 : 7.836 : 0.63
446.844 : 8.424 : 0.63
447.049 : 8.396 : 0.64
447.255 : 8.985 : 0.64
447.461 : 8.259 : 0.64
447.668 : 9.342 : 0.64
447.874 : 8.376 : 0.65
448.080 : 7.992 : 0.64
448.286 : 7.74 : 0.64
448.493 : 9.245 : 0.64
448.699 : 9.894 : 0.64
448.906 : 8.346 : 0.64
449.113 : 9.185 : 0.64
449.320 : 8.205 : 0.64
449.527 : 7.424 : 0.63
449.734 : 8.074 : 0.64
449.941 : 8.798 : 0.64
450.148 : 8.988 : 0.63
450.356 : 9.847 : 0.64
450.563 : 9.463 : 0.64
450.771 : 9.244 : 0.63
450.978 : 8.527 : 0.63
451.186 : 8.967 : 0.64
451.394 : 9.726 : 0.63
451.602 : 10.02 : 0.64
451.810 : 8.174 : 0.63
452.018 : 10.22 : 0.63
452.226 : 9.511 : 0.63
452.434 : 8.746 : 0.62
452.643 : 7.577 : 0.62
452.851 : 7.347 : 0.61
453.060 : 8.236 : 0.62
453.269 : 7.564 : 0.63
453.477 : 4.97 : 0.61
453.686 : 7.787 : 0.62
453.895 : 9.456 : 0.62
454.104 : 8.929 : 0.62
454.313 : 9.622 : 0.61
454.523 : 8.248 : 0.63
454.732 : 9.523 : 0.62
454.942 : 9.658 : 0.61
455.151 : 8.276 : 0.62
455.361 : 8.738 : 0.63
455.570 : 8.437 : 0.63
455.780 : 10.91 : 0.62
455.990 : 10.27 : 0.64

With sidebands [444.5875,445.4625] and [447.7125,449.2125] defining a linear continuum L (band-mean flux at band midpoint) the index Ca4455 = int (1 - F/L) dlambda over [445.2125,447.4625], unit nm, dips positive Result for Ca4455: 0.28 nm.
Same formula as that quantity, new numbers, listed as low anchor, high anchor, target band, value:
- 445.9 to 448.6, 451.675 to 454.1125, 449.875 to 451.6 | -0.23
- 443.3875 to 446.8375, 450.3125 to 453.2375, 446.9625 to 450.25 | -0.24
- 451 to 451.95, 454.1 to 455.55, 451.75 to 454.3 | 0.23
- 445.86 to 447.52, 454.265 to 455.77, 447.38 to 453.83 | -0.19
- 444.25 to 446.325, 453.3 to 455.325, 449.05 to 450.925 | -0.29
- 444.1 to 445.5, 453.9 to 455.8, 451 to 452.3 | -0.13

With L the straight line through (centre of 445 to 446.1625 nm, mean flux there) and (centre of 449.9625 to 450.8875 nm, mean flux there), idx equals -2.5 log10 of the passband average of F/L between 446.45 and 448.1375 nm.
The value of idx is -0.19 mag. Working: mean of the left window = 5.83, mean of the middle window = 8.42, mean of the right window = 9.32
